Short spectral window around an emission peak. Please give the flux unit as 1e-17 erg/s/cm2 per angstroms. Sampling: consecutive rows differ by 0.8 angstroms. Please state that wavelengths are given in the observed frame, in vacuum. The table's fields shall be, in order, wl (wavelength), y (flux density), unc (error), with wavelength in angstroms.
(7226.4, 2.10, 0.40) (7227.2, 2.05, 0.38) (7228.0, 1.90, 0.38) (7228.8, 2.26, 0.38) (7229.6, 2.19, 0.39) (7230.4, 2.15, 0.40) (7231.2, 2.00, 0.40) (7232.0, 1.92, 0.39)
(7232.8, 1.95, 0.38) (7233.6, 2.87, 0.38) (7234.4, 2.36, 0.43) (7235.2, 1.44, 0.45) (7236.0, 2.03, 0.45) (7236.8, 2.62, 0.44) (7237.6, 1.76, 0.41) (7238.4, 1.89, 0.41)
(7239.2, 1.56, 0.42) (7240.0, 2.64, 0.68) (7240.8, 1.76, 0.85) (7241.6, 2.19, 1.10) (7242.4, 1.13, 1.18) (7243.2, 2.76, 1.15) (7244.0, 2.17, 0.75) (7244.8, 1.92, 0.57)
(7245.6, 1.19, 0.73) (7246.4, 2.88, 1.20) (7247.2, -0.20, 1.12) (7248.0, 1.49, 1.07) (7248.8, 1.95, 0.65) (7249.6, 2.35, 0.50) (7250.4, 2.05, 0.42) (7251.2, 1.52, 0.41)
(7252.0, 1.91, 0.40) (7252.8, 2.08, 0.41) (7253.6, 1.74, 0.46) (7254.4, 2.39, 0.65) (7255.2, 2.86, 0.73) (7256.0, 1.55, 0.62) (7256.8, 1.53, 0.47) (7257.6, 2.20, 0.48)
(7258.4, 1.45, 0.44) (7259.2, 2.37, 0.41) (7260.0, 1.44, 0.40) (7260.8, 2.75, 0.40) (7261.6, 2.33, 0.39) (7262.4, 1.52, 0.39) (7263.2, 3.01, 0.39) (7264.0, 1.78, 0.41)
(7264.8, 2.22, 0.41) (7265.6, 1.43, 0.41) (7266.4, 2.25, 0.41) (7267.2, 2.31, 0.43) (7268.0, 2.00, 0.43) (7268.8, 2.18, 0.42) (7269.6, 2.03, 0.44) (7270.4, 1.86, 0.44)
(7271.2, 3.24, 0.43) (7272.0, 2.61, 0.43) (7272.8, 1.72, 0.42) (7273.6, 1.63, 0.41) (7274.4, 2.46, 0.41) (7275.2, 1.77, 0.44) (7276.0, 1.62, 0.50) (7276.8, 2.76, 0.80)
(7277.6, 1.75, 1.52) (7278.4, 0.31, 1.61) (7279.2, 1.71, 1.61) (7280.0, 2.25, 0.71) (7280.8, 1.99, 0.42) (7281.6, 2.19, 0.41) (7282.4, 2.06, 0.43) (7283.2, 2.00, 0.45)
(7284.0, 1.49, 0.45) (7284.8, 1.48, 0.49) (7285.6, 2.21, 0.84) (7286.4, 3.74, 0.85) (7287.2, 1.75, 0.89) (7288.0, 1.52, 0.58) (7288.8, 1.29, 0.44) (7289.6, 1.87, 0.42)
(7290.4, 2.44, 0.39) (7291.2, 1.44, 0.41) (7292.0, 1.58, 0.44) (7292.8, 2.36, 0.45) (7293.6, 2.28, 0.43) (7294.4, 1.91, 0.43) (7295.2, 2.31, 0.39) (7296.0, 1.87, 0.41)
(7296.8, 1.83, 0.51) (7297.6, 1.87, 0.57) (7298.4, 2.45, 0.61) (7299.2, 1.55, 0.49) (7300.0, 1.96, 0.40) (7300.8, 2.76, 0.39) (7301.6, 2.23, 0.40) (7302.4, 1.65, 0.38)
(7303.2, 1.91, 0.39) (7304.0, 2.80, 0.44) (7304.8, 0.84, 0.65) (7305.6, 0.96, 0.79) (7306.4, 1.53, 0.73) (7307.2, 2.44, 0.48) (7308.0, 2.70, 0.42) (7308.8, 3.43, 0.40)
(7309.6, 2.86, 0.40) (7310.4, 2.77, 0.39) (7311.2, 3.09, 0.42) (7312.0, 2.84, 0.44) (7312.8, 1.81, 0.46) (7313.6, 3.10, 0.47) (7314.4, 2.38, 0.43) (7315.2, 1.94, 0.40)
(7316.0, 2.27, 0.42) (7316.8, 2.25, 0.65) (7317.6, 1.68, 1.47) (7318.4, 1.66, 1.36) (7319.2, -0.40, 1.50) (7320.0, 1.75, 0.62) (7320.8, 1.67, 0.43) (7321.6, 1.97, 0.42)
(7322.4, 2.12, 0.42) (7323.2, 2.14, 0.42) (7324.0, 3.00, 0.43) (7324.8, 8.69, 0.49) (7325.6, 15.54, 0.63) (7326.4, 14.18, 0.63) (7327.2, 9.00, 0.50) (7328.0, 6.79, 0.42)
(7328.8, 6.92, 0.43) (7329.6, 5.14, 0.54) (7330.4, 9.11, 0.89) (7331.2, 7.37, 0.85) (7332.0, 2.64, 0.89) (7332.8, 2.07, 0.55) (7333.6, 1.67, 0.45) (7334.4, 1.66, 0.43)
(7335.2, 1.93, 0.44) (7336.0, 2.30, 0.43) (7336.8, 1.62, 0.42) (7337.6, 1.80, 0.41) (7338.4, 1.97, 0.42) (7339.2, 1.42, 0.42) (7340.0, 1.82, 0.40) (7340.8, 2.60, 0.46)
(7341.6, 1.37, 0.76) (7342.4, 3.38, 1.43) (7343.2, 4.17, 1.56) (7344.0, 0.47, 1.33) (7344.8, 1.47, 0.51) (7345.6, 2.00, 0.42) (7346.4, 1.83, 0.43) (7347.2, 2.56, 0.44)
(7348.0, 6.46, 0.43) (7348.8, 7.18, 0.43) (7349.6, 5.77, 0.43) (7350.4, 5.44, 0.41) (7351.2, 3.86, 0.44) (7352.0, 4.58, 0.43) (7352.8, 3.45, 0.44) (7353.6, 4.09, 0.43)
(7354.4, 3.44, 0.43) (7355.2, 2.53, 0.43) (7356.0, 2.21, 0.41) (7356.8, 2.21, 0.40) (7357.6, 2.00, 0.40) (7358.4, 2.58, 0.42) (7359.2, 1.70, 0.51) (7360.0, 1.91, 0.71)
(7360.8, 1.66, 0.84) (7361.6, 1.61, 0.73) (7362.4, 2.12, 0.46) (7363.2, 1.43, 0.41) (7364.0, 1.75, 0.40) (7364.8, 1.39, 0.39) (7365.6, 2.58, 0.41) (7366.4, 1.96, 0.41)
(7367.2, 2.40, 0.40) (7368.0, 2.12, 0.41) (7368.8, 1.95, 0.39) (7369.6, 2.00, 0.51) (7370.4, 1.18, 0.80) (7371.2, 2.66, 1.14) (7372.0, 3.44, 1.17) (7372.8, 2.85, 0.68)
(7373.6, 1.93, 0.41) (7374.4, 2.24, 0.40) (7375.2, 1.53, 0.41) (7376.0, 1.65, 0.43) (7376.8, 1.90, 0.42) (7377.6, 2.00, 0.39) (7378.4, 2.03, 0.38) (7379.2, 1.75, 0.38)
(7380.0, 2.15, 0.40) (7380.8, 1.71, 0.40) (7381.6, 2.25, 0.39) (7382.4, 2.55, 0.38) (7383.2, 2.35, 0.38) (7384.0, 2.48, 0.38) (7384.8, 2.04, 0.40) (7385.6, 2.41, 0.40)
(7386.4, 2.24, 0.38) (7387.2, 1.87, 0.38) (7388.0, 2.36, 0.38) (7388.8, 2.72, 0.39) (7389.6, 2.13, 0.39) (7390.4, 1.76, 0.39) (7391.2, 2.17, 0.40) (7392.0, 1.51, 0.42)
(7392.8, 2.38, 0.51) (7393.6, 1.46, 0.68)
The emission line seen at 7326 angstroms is H-alpha 6563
